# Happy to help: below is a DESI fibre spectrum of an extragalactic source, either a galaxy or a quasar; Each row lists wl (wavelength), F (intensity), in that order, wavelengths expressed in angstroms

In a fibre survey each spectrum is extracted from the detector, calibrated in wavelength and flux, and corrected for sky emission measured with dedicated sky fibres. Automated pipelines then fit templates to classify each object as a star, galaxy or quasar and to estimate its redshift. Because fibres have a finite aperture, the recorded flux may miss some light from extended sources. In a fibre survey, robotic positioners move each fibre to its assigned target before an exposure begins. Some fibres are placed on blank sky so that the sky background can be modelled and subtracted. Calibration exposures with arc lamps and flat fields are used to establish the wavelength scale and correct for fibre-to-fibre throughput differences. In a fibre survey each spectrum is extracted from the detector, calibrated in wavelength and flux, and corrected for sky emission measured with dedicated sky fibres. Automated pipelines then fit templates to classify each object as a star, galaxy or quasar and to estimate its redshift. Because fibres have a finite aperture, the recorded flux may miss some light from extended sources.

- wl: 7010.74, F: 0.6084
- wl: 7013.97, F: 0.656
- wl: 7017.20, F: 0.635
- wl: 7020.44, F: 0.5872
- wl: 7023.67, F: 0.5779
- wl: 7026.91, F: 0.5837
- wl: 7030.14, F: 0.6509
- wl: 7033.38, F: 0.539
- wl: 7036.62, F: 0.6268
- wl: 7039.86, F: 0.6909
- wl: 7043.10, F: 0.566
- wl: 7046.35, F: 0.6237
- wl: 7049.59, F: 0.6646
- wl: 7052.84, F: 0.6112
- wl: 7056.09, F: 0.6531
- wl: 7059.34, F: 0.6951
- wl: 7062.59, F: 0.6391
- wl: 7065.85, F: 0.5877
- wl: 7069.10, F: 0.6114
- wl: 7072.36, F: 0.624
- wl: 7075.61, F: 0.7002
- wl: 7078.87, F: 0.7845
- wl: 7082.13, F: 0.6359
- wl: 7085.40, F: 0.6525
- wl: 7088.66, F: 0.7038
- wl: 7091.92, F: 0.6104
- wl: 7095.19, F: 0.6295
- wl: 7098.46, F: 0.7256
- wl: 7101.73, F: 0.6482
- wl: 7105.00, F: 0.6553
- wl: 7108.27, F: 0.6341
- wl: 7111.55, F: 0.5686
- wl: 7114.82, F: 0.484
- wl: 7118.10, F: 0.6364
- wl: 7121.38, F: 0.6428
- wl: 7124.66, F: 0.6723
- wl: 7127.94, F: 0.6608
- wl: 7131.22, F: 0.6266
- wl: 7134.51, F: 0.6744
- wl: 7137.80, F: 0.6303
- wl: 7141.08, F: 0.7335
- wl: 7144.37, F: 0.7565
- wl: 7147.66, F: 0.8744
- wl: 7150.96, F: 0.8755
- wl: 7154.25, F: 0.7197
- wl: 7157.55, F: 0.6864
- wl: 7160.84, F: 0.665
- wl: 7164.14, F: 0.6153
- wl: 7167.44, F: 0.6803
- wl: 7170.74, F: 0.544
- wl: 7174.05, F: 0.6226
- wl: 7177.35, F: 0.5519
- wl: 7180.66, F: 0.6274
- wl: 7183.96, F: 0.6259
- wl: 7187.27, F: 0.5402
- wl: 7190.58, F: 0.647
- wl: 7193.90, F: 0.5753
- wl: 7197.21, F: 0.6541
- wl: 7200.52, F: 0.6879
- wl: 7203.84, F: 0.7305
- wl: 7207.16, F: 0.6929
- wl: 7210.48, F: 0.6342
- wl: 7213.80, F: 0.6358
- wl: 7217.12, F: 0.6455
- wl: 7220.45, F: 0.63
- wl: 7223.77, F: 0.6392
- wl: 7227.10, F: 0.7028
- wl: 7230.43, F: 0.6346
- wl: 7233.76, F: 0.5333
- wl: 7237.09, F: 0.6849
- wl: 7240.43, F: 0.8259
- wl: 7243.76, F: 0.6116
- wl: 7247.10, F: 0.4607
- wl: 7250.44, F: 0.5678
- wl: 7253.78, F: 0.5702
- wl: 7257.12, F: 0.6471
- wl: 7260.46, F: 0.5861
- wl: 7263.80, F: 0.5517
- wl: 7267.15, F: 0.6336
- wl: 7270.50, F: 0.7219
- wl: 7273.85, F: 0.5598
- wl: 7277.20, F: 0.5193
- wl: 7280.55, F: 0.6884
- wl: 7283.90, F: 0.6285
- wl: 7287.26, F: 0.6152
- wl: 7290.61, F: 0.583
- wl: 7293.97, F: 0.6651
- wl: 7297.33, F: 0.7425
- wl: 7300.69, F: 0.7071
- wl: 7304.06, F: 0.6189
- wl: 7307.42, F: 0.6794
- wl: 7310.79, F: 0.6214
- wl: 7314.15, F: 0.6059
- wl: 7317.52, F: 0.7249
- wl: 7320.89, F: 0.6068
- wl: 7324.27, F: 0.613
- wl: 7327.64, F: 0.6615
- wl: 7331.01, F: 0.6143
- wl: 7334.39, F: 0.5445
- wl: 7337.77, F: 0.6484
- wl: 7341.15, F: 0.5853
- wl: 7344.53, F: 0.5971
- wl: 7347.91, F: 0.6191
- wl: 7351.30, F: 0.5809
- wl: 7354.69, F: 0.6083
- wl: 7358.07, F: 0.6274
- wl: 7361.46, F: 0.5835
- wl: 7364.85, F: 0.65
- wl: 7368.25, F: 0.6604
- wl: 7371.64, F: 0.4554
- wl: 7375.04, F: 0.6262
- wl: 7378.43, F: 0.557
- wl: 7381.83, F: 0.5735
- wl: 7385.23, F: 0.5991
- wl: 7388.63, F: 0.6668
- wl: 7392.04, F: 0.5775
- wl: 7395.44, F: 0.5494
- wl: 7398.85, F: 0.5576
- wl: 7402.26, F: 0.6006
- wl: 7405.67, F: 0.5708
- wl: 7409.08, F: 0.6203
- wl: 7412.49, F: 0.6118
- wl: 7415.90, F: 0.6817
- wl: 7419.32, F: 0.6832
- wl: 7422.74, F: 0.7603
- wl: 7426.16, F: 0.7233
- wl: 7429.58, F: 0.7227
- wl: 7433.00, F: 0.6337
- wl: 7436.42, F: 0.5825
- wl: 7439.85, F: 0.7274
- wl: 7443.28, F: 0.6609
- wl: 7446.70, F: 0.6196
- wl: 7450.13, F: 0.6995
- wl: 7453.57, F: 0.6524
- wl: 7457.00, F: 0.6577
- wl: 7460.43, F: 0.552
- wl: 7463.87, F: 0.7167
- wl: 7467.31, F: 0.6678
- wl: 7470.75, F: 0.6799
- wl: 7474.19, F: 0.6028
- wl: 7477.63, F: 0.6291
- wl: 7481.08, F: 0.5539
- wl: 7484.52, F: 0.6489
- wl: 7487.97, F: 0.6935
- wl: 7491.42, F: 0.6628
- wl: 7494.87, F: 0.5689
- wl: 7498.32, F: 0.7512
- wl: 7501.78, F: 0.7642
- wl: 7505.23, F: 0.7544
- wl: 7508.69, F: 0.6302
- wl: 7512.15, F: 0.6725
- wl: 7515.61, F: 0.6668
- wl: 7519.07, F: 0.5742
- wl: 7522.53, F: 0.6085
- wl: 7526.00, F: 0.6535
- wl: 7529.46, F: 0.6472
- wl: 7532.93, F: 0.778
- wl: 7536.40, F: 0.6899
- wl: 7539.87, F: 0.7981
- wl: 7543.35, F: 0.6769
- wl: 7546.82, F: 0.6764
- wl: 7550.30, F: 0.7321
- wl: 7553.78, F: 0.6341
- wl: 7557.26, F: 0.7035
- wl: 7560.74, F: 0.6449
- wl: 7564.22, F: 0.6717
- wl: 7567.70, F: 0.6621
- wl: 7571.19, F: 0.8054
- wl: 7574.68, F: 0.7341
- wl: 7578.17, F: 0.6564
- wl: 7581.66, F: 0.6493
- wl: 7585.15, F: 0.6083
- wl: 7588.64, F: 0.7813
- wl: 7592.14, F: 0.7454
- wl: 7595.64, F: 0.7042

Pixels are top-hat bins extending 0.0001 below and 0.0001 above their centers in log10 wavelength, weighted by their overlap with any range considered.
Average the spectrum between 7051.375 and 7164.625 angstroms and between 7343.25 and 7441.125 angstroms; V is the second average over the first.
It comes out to 0.93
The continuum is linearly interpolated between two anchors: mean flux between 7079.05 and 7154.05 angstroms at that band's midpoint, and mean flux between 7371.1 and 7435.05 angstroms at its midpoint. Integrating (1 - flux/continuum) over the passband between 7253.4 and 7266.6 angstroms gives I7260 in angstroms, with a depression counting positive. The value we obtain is 1.09 angstroms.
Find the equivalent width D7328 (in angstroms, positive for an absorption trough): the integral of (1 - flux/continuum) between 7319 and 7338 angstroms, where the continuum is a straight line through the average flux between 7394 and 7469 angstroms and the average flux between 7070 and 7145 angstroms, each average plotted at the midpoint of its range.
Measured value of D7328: 1.07 angstroms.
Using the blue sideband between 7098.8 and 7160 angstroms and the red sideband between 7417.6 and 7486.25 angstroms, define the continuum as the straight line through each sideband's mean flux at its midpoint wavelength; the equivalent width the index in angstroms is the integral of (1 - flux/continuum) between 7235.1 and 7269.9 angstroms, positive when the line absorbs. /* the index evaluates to 2.8 angstroms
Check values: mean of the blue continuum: 0.678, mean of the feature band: 0.616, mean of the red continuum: 0.659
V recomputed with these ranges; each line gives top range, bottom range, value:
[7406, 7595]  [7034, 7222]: 1.03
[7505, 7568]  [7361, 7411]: 1.15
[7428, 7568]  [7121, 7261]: 1.02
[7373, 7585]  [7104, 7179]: 0.99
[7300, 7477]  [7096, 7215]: 0.96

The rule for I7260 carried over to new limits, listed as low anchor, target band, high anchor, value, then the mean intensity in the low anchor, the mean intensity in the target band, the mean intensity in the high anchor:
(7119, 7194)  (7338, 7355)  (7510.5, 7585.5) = 1.8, 0.664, 0.601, 0.681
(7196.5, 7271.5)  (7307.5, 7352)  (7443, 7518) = 1.7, 0.637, 0.62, 0.659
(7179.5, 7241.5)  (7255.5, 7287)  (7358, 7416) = 0.7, 0.648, 0.615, 0.595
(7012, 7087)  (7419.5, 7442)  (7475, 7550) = -0.9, 0.634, 0.69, 0.672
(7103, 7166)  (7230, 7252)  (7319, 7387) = 0.8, 0.674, 0.616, 0.601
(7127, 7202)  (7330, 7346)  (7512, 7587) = 1.8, 0.664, 0.597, 0.68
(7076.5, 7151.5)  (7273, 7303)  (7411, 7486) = 1.3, 0.672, 0.636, 0.658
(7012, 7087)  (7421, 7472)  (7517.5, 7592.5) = 0.4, 0.634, 0.67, 0.687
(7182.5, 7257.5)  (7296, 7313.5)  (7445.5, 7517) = -0.7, 0.634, 0.669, 0.66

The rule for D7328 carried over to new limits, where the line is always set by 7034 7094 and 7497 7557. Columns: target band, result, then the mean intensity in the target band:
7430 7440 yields 0.52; 0.645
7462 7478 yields 0.53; 0.661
